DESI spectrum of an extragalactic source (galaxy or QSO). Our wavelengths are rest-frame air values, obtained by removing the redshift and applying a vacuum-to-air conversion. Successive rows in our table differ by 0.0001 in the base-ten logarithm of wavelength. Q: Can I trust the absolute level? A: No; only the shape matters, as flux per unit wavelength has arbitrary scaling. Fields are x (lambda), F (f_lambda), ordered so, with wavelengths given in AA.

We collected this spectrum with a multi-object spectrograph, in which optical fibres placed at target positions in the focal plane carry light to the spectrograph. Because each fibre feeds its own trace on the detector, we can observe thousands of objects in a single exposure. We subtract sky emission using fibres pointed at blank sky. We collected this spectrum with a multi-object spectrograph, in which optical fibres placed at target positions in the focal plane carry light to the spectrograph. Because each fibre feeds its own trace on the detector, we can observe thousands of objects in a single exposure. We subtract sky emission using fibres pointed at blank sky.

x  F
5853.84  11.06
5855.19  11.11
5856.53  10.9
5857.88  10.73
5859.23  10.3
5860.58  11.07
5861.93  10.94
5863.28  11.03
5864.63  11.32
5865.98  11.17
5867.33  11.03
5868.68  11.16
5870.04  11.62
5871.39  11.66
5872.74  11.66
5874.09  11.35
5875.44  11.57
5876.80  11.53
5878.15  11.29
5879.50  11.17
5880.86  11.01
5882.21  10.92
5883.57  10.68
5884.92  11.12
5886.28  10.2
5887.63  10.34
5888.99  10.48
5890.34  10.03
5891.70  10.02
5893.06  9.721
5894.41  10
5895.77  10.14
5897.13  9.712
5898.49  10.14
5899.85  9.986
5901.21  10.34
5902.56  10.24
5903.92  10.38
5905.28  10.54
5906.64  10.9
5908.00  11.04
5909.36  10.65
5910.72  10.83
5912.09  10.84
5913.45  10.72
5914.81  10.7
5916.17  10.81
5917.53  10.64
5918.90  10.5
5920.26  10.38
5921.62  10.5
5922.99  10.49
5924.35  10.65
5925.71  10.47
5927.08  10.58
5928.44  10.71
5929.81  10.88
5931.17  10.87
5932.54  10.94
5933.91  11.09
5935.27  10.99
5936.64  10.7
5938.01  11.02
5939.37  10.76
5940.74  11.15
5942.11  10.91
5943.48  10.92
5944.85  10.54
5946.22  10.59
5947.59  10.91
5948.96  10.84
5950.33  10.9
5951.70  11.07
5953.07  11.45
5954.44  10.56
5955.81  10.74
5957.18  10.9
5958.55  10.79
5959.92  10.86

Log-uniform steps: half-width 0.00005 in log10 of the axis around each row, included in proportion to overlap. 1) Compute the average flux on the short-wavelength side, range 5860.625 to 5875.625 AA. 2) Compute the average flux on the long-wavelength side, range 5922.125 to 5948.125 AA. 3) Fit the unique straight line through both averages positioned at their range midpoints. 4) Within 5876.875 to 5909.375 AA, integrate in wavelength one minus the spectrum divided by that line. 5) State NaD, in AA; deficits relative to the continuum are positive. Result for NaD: 1.9 AA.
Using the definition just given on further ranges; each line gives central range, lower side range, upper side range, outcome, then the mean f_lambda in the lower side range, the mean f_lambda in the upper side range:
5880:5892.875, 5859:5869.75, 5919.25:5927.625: 0.4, 11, 10.5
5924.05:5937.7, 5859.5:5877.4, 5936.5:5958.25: 0.2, 11.3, 10.9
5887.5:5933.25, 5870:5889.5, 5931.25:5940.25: 2.2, 11.1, 10.9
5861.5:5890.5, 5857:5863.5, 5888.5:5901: -1.8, 10.8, 10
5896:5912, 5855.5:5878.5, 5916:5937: 0.7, 11.2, 10.7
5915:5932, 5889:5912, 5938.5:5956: -0.1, 10.3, 10.9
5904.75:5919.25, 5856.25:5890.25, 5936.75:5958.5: 0.3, 11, 10.9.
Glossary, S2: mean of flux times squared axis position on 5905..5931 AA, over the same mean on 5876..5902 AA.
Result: 1.0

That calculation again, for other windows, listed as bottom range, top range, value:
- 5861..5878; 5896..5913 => 0.93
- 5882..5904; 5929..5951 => 1.08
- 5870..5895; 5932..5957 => 1.03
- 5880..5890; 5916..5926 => 1.00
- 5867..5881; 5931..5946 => 0.98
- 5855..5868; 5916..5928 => 0.98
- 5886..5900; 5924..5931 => 1.07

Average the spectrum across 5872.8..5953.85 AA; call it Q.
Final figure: 10.7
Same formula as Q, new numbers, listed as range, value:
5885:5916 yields 10.4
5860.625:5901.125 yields 10.8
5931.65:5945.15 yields 10.9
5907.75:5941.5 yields 10.8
